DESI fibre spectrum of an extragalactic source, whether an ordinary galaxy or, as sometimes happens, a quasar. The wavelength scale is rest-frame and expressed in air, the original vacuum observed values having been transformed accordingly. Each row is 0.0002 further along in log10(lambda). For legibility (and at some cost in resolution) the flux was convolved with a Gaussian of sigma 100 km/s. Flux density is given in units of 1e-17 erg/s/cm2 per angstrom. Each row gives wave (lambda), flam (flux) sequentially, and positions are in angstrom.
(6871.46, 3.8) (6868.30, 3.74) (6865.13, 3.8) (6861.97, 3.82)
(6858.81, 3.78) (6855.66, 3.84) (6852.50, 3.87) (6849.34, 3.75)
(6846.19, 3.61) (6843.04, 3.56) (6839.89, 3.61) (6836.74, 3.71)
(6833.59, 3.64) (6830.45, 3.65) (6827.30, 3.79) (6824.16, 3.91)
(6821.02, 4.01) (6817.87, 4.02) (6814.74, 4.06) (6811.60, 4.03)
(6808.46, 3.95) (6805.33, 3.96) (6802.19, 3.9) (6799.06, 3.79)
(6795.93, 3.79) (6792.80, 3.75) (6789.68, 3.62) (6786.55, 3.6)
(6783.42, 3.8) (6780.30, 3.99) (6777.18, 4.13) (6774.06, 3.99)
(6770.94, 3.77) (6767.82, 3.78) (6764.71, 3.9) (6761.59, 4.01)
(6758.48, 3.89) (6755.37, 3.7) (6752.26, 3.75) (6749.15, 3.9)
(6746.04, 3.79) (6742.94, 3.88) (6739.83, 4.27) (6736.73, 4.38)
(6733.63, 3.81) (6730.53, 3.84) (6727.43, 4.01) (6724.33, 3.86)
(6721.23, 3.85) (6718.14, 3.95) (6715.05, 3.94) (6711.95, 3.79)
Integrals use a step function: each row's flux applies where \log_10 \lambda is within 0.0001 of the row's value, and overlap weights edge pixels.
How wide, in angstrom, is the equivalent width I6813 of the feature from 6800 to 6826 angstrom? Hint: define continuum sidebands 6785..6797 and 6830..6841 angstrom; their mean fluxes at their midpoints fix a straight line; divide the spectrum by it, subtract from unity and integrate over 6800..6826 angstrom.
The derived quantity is -2.1 angstrom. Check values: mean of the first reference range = 3.69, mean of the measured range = 3.97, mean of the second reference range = 3.66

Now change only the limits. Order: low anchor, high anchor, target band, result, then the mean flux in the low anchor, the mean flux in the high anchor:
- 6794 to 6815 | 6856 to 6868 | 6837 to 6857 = 0.64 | 3.91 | 3.8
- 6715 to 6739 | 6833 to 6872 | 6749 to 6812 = 0.22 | 3.97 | 3.73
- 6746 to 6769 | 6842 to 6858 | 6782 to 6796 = 0.38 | 3.84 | 3.74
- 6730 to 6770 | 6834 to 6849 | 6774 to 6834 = -1.94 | 3.92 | 3.64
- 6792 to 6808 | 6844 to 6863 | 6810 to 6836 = -0.45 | 3.85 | 3.77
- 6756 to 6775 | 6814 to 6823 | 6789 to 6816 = 0.68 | 3.88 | 4.02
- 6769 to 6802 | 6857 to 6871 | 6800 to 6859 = -0.30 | 3.83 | 3.79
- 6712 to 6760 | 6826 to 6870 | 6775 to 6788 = -0.16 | 3.92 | 3.73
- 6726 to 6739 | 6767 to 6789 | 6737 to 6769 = 0.34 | 4.03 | 3.86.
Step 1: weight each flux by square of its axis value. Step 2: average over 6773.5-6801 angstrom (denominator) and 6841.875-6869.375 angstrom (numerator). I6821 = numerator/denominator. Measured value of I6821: 1.00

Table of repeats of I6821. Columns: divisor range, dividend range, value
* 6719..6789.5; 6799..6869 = 1.00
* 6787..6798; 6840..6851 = 1.00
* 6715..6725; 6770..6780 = 1.04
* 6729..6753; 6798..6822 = 1.02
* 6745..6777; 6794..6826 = 1.03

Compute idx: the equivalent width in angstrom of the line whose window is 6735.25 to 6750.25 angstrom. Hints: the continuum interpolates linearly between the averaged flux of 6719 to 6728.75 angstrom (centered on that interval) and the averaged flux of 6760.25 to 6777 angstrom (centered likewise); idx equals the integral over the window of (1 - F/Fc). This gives -0.5 angstrom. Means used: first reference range 3.91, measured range 4.05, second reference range 3.91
